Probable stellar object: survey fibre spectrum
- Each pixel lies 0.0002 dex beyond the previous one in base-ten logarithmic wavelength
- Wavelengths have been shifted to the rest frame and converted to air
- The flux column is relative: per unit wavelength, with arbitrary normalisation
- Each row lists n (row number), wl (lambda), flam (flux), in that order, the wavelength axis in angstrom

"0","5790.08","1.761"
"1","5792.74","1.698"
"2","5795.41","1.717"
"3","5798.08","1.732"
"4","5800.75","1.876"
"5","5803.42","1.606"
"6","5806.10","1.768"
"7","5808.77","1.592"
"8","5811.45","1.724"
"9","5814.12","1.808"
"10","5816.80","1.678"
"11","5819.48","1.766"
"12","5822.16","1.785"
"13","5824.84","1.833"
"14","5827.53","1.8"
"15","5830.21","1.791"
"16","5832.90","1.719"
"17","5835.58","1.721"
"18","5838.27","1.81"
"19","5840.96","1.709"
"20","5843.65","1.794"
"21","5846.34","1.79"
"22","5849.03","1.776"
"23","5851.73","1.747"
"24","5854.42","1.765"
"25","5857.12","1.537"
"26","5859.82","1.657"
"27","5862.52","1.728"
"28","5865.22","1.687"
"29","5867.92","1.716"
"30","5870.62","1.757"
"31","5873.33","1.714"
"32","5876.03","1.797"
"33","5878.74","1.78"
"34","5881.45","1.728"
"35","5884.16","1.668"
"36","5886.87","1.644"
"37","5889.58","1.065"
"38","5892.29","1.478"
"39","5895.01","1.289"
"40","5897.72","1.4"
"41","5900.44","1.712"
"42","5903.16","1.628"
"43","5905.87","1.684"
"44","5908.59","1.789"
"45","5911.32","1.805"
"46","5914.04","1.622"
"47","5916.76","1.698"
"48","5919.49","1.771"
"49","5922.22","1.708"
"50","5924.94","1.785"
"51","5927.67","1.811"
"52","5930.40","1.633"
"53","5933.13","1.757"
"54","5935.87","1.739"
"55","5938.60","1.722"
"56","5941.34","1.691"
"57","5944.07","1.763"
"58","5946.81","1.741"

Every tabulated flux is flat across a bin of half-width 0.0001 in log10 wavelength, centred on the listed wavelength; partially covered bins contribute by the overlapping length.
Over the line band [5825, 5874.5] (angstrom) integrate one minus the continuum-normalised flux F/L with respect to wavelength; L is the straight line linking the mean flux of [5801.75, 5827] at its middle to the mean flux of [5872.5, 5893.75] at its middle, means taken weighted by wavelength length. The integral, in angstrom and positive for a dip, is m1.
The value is -2.1 angstrom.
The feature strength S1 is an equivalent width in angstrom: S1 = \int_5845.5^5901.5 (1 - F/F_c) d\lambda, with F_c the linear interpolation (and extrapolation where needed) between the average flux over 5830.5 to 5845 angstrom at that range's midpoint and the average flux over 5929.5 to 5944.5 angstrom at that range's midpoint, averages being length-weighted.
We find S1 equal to 3.32 angstrom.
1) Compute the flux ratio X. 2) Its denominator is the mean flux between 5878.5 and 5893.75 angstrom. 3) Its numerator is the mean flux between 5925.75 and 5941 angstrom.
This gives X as 1.1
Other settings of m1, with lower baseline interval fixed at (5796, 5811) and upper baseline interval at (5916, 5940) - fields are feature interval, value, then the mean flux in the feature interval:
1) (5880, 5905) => 3.1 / 1.52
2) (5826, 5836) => -0.2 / 1.76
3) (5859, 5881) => -0.1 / 1.73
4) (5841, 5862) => 0.0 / 1.72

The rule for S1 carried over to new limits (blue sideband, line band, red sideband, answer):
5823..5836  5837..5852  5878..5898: -0.6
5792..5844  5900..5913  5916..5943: 0.1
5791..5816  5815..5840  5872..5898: -1.3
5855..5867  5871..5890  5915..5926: 0.3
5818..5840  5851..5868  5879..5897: -0.6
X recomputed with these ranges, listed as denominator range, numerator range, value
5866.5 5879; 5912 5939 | 0.99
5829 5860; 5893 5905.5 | 0.88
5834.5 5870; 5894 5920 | 0.95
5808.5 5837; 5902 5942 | 0.98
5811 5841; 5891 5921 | 0.92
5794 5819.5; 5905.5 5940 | 1.01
